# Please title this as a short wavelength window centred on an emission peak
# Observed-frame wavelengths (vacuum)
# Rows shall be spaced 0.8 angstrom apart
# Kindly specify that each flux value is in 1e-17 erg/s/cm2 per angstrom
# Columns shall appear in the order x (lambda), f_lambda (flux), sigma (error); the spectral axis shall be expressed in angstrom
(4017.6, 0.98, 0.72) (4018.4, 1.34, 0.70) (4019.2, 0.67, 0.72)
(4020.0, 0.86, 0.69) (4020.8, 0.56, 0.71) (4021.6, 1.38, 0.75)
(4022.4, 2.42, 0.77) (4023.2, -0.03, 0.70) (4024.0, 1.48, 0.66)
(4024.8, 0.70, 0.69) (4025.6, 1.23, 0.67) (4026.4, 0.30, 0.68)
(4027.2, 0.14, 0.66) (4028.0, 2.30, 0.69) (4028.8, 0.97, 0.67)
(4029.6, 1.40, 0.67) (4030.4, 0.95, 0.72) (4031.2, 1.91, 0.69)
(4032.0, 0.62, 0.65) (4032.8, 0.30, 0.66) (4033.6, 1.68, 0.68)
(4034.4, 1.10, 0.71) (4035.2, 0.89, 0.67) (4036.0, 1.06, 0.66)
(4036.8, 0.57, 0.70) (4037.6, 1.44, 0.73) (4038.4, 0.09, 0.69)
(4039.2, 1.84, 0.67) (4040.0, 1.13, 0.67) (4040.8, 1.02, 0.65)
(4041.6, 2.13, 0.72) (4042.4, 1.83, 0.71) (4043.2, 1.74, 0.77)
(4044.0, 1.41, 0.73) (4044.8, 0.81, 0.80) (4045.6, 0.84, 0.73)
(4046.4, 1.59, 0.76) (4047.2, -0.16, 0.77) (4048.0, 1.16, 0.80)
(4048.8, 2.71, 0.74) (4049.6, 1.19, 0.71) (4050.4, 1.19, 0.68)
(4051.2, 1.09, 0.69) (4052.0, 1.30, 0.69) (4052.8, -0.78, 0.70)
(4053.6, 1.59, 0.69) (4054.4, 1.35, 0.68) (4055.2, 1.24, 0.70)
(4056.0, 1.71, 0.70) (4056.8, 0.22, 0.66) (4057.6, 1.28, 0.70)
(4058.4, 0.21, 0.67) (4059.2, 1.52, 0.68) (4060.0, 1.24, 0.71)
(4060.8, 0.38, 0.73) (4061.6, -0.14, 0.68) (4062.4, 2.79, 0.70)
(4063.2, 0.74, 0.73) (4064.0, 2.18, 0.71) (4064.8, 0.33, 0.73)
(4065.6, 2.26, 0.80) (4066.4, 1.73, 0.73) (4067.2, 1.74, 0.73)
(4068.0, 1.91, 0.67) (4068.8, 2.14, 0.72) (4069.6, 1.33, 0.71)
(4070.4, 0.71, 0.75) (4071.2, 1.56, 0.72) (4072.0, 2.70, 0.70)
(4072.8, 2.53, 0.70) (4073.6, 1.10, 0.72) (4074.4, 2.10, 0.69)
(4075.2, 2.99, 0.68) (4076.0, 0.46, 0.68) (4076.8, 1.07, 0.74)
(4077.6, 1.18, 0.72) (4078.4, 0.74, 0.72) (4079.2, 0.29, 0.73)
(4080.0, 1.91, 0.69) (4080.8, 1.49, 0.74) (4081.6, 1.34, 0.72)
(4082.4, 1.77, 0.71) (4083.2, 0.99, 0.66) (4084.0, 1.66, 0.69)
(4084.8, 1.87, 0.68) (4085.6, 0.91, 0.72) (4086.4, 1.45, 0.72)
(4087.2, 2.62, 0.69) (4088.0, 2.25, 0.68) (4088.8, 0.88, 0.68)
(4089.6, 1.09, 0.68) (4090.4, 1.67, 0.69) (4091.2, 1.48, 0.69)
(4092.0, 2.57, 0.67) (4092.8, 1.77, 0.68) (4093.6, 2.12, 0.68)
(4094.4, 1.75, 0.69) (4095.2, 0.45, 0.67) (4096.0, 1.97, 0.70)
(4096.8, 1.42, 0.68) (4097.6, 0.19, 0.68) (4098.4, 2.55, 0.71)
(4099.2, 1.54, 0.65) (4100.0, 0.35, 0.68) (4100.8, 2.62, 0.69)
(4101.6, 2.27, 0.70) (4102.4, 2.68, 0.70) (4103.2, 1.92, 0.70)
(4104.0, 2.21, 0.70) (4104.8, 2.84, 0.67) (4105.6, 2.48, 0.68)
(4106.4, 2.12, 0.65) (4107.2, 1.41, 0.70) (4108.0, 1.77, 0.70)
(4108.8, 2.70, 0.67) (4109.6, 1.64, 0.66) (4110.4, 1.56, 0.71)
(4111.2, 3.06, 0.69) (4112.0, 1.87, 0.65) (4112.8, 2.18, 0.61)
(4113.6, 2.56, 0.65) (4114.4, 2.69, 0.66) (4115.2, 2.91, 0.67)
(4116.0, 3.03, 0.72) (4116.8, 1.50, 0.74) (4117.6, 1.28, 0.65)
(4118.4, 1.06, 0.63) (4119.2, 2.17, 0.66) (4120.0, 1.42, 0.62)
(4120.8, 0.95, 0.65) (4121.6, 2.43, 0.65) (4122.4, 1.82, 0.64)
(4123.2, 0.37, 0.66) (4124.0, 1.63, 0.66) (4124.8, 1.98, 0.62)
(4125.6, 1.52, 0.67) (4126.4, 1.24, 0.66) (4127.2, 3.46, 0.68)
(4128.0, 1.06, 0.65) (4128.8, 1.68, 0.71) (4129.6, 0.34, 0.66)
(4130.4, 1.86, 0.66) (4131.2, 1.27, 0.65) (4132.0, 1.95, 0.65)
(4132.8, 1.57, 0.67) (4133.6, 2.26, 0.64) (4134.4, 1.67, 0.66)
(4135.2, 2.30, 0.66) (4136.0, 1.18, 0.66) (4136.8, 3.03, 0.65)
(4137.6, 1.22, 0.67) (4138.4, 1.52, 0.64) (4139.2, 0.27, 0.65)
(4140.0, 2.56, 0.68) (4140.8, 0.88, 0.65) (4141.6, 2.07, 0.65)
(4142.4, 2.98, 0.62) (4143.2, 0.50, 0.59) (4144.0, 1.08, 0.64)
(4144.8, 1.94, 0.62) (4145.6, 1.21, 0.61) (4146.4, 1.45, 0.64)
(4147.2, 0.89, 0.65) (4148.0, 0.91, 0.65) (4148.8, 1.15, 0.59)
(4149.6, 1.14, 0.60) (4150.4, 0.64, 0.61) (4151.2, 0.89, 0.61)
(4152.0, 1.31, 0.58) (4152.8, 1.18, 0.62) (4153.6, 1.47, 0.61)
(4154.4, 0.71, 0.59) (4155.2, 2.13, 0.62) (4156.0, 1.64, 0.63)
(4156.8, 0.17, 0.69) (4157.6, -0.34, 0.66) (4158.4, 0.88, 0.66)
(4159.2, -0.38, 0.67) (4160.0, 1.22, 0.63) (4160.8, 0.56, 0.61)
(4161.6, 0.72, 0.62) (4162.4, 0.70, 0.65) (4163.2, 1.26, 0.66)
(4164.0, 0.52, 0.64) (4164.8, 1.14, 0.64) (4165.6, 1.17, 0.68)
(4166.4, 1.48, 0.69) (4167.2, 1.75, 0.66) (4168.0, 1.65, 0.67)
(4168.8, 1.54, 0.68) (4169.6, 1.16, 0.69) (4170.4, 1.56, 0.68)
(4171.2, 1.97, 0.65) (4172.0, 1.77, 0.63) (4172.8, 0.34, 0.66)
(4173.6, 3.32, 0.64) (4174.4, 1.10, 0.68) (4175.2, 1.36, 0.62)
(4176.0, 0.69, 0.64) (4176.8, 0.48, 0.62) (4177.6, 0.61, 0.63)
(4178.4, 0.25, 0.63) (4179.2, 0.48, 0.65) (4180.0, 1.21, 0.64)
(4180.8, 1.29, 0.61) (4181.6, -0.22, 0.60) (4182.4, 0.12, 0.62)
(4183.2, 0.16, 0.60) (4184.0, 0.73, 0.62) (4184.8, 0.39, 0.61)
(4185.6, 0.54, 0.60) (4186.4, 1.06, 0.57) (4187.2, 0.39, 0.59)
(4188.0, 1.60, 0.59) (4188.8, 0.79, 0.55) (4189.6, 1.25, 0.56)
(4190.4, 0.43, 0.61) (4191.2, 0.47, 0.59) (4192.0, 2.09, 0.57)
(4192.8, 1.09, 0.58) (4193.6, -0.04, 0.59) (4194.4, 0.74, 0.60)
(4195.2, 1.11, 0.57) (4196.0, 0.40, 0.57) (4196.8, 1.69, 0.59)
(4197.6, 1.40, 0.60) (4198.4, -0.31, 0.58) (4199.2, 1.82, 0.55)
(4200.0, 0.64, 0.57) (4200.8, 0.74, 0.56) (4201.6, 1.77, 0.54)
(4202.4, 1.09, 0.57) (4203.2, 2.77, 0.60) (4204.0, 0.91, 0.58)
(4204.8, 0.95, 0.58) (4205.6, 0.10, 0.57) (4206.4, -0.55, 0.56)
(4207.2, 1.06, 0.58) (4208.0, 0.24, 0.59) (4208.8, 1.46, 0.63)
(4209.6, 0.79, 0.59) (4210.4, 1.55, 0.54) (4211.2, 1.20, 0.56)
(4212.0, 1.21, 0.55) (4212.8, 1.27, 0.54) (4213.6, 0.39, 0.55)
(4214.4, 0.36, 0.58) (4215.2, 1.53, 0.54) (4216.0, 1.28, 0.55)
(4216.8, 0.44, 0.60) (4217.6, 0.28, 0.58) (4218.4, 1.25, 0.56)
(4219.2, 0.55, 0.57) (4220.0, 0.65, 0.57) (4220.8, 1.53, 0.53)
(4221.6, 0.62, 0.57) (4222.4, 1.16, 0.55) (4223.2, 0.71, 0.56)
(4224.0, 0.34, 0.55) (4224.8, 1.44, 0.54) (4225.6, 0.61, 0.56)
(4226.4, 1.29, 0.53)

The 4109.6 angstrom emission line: C III] 1909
